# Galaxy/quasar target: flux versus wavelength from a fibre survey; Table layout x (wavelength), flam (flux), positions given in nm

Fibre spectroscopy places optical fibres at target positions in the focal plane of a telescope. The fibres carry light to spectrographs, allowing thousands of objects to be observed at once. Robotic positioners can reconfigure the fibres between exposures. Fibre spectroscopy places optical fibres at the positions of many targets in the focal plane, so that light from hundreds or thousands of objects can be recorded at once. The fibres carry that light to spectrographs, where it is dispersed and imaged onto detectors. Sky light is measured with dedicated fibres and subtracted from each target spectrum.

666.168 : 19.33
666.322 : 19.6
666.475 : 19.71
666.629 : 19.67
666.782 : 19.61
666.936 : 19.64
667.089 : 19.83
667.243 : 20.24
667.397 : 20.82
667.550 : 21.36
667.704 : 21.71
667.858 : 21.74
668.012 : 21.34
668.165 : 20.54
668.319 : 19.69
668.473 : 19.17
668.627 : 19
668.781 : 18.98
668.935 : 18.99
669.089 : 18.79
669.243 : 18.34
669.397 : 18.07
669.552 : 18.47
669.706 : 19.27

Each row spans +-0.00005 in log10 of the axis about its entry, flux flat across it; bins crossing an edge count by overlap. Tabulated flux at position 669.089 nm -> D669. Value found 18.79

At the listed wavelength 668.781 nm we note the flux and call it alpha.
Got 18.98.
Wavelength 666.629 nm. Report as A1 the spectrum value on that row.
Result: 19.67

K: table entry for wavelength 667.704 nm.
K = 21.71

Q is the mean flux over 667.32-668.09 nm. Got 21.4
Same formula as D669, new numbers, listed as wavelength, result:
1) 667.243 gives 20.24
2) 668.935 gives 18.99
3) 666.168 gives 19.33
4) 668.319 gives 19.69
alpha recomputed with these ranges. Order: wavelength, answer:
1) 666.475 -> 19.71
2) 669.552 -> 18.47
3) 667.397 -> 20.82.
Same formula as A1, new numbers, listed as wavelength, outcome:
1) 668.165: 20.54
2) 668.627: 19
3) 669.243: 18.34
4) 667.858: 21.74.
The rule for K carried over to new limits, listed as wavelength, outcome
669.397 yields 18.07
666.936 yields 19.64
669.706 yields 19.27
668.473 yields 19.17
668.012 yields 21.34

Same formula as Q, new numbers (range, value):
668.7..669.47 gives 18.6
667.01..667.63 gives 20.6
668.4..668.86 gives 19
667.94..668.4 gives 20.5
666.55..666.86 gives 19.6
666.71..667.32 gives 19.8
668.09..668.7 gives 19.6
